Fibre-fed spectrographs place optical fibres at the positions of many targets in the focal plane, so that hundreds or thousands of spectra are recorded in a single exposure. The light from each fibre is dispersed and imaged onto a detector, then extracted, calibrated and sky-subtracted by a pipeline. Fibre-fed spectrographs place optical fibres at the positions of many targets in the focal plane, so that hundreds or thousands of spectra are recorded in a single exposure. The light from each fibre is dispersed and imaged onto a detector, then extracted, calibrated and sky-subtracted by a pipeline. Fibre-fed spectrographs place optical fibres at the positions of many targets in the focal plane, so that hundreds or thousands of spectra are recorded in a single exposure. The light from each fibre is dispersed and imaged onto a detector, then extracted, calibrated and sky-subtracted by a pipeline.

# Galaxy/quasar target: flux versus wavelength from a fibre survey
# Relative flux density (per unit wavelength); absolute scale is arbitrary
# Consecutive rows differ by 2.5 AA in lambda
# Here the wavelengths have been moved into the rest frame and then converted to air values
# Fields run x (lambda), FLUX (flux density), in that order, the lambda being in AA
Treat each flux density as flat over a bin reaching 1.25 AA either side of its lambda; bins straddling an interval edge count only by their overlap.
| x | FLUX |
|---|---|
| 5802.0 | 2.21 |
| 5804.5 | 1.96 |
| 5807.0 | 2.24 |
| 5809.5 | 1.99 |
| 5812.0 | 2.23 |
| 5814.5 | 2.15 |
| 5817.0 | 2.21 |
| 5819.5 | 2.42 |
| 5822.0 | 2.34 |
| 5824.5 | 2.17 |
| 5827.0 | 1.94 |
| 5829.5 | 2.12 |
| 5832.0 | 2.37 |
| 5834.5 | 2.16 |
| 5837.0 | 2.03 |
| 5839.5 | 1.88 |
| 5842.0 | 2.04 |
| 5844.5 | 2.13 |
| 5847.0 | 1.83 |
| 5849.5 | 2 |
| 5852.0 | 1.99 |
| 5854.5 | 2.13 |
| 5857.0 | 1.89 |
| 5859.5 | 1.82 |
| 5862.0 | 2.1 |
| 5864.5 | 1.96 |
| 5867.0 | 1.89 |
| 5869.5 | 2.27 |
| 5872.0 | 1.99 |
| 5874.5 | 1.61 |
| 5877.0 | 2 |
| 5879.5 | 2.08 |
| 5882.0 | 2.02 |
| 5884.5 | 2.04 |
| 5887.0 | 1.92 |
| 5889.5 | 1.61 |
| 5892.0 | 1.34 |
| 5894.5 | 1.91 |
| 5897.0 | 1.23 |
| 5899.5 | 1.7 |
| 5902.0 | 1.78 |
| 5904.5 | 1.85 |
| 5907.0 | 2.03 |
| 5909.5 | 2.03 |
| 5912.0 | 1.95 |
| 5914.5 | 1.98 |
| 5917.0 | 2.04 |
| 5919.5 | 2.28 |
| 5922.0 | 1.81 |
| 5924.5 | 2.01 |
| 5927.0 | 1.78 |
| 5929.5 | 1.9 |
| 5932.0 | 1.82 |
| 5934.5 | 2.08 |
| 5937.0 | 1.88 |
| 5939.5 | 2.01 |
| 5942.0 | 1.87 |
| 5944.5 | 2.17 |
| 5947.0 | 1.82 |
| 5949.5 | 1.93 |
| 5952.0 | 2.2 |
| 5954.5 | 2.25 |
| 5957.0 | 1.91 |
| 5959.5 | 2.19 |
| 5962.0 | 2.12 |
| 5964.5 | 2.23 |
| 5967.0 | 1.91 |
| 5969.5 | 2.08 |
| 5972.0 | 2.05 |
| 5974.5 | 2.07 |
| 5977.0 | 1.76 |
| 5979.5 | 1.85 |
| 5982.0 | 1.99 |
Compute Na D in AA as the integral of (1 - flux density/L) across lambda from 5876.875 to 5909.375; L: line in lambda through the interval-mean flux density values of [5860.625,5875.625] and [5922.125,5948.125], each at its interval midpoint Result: 2.4 AA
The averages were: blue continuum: 1.97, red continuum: 1.93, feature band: 1.81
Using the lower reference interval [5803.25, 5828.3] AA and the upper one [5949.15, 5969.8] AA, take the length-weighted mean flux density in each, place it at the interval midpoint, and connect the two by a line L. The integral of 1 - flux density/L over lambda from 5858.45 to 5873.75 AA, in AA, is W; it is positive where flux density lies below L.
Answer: 1.1 AA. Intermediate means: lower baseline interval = 2.16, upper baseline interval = 2.1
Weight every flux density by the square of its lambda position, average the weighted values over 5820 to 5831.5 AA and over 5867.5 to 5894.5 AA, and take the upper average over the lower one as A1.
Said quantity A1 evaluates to 0.9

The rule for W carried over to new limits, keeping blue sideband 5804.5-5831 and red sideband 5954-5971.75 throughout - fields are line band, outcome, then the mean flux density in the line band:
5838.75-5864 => 2.0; 1.98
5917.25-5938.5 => 1.6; 1.95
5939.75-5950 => 0.7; 1.95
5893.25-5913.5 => 3.0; 1.81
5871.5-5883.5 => 1.1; 1.94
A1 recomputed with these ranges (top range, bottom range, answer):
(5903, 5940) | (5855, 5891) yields 1.03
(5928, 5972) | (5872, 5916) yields 1.12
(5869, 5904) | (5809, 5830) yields 0.85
